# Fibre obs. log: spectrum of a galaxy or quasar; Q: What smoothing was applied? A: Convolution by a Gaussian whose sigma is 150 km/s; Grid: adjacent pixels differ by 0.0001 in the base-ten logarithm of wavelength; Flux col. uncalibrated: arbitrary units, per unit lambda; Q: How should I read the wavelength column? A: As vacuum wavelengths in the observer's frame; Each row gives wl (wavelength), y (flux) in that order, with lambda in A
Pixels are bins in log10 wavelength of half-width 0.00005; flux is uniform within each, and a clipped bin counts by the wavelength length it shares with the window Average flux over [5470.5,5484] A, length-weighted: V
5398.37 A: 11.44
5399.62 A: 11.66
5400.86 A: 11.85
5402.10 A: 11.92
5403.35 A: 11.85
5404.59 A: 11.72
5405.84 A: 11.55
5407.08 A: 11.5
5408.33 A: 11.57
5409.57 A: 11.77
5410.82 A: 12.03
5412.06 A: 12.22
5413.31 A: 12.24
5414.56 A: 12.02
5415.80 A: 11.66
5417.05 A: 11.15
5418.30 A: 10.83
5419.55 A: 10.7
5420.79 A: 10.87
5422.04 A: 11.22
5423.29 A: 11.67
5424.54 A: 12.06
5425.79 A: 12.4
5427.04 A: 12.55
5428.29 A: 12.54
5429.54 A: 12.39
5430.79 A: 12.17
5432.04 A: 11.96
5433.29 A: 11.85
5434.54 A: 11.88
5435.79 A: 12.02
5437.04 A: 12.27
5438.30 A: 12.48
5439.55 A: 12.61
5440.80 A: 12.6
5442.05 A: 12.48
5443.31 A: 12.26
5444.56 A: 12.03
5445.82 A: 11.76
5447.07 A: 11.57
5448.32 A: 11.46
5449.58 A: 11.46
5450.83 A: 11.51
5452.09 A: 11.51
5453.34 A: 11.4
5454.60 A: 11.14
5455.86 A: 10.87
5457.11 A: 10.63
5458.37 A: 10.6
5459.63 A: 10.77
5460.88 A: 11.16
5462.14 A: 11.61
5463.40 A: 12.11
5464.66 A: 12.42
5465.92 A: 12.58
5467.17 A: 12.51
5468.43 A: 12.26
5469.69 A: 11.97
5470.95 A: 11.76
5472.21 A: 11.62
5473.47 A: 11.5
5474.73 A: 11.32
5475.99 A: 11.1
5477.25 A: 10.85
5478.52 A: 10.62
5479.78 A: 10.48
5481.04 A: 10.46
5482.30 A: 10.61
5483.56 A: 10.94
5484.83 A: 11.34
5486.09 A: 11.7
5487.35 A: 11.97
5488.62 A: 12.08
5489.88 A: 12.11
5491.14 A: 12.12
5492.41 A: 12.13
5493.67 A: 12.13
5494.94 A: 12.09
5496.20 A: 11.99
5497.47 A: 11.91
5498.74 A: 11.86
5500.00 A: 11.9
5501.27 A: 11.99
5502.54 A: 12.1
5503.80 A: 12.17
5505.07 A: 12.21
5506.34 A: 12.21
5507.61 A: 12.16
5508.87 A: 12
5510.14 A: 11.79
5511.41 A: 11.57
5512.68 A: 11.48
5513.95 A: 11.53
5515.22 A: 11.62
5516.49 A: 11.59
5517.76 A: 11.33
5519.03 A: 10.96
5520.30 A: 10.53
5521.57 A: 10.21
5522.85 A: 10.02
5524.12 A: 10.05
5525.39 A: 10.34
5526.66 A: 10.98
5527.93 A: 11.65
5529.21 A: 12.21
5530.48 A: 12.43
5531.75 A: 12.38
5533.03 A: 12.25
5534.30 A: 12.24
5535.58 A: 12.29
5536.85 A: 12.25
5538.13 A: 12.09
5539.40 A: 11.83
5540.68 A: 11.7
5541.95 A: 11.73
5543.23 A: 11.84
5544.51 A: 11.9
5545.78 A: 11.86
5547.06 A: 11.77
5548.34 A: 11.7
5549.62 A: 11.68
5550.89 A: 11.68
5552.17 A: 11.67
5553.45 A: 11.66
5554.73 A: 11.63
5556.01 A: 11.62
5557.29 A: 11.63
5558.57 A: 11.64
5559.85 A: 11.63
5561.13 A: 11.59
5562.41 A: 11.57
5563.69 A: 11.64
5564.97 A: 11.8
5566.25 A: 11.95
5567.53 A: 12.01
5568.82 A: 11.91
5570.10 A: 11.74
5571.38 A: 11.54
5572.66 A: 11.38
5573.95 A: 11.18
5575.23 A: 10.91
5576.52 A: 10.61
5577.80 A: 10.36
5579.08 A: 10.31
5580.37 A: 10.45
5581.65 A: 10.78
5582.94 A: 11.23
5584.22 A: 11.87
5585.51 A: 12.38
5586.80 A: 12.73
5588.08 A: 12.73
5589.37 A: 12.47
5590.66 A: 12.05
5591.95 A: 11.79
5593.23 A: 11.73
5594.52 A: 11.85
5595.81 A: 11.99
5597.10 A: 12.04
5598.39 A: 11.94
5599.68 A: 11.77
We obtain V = 11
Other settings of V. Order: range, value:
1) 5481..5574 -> 11.7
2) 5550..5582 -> 11.4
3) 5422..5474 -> 11.9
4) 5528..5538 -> 12.2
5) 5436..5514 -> 11.7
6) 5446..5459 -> 11.2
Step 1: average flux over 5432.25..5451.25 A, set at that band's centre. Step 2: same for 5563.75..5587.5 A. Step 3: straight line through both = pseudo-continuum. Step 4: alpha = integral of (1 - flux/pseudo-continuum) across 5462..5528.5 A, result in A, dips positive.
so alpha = 1.3 A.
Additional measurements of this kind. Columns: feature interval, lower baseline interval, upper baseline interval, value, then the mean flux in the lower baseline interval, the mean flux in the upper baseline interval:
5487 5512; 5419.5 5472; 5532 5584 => -0.7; 11.8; 11.6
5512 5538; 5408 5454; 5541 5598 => 0.6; 11.9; 11.6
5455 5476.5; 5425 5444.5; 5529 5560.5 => 1.1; 12.3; 11.9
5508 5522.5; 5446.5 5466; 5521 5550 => 0.3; 11.4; 11.6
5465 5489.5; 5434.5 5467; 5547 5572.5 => 0.5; 11.7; 11.7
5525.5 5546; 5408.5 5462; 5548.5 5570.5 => -0.4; 11.7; 11.7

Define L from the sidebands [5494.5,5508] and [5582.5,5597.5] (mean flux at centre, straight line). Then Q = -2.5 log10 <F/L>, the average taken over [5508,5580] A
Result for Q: 0.050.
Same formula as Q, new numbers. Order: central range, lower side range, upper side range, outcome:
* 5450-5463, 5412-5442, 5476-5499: 0.06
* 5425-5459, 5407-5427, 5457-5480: -0.03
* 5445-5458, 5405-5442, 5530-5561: 0.05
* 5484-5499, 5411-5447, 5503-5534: -0.03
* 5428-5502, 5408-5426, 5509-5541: -0.01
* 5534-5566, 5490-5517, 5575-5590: -0.01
